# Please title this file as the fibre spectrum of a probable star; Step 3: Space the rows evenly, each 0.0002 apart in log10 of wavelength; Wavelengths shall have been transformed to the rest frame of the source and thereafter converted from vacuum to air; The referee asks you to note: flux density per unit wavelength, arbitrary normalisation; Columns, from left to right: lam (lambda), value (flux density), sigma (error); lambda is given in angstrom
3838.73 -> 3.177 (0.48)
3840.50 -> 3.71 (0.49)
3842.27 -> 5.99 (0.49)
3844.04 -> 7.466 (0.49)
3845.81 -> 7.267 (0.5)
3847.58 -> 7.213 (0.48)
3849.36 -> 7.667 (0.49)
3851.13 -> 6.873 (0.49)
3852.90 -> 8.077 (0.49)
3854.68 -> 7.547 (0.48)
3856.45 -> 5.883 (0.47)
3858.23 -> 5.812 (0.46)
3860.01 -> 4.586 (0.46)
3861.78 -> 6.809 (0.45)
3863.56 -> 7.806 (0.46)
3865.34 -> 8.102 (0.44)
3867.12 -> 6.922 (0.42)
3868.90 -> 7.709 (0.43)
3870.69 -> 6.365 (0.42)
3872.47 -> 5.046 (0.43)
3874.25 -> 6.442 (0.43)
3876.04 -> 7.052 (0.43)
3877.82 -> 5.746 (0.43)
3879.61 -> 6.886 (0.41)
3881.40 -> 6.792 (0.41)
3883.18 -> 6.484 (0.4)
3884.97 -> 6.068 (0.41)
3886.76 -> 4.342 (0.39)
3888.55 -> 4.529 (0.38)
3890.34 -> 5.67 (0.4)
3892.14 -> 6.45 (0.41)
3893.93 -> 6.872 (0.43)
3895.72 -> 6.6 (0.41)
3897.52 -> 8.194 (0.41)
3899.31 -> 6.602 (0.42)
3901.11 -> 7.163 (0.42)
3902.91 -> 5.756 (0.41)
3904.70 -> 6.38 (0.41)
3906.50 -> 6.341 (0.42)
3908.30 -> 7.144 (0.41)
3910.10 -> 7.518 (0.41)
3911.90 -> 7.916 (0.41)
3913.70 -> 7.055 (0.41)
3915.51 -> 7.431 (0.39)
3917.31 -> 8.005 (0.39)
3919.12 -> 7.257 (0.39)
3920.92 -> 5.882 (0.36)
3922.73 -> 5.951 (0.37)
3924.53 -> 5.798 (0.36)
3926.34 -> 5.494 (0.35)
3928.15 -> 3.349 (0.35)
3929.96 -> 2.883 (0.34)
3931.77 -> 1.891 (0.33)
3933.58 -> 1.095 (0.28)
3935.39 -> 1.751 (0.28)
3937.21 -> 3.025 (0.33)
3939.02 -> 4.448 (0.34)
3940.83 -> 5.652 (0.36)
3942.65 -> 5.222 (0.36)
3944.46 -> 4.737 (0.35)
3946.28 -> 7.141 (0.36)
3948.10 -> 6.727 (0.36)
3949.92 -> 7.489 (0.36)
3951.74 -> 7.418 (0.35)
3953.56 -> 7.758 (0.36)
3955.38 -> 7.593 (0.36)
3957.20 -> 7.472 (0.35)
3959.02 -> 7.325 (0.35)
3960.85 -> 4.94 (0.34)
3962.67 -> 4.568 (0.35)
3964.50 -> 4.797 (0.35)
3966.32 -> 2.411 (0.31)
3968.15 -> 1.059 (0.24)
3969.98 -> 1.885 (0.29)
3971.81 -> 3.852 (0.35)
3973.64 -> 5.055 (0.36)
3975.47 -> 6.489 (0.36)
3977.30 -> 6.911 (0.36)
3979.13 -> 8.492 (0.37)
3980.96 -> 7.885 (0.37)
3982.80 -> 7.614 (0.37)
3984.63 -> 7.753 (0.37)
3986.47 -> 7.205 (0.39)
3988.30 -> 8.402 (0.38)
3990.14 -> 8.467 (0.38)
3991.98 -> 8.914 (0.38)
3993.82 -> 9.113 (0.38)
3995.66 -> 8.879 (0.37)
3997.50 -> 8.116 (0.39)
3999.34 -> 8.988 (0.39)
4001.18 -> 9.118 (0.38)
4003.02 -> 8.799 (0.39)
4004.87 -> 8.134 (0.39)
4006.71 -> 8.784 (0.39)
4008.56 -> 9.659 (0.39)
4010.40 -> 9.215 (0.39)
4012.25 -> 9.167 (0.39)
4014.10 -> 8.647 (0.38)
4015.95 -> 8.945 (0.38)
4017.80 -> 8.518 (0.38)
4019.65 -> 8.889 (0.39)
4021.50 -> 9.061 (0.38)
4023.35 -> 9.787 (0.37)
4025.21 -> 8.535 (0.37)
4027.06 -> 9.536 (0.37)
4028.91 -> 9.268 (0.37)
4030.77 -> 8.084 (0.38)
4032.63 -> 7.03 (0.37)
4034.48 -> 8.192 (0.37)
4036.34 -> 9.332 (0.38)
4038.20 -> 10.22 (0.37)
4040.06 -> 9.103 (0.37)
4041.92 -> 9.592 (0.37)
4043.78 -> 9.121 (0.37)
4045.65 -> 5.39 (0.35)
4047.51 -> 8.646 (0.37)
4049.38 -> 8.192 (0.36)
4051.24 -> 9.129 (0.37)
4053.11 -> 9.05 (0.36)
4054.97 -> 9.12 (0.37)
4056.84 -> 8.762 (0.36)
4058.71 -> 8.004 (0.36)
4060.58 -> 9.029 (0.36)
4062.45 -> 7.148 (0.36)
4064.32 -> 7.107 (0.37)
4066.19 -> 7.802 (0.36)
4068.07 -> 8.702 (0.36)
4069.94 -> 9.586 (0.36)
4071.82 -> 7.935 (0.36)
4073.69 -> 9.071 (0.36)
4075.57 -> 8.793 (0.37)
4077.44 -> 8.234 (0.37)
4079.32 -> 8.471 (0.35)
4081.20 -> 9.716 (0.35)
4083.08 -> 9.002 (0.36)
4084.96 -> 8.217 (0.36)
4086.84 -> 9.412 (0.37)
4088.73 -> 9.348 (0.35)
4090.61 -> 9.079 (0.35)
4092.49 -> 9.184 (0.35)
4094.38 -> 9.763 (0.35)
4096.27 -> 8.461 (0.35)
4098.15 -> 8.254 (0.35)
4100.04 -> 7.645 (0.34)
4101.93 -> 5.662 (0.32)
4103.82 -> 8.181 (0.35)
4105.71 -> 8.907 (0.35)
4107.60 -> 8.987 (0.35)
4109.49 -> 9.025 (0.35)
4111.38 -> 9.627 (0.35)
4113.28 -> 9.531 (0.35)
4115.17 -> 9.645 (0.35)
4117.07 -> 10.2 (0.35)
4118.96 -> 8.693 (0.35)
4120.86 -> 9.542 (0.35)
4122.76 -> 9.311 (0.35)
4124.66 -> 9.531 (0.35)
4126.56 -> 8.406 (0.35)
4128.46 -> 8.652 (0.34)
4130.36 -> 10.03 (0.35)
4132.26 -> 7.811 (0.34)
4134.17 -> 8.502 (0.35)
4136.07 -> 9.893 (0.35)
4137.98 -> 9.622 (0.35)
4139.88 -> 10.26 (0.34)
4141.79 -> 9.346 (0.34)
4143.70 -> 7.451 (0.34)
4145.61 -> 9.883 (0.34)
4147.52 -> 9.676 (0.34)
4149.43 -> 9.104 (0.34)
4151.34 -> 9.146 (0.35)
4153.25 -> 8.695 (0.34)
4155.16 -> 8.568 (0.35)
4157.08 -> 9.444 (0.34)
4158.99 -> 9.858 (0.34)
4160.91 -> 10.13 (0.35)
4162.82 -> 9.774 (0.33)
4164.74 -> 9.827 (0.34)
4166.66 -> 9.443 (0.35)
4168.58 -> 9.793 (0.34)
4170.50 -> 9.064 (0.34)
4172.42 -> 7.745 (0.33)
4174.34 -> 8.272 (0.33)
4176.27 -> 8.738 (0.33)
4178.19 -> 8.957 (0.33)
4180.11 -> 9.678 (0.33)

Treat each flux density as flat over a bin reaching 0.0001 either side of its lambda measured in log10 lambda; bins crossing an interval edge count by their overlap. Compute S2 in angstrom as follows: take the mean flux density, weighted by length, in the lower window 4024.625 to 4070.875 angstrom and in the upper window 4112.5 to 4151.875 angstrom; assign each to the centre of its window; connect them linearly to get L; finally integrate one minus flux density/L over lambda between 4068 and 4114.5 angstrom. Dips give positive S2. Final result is 0.8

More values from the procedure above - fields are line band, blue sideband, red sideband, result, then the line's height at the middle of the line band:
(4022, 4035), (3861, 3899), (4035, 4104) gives -0.85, 8.13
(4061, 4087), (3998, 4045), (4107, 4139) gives 1.69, 9.09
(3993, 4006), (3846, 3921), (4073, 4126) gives -1.40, 7.89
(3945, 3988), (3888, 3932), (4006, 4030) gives 8.96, 7.72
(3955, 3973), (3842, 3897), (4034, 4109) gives 7.17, 7.51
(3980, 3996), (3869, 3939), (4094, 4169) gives -2.71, 7.03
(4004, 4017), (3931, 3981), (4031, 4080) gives -3.65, 6.98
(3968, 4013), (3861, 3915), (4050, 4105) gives 0.38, 7.67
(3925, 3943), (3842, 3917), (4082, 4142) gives 9.33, 7.23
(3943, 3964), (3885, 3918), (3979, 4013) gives 3.05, 7.7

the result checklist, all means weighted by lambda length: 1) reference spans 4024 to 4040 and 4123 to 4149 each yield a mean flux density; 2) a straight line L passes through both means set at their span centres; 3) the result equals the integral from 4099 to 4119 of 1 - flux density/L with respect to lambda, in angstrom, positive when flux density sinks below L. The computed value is 0.74 angstrom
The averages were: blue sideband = 8.81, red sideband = 9.16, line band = 8.74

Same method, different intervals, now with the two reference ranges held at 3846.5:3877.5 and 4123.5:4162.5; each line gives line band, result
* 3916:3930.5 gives 3.21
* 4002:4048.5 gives -3.33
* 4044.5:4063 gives 0.37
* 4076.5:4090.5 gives -0.36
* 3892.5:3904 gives 0.44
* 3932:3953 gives 7.24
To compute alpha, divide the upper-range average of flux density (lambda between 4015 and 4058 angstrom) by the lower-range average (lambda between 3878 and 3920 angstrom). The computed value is 1.3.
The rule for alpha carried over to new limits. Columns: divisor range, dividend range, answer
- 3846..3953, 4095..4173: 1.48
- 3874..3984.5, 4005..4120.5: 1.50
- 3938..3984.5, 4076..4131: 1.53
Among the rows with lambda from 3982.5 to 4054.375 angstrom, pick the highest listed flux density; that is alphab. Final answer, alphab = 10.22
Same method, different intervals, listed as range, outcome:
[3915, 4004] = 9.118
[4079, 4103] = 9.763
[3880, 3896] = 6.872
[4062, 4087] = 9.716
